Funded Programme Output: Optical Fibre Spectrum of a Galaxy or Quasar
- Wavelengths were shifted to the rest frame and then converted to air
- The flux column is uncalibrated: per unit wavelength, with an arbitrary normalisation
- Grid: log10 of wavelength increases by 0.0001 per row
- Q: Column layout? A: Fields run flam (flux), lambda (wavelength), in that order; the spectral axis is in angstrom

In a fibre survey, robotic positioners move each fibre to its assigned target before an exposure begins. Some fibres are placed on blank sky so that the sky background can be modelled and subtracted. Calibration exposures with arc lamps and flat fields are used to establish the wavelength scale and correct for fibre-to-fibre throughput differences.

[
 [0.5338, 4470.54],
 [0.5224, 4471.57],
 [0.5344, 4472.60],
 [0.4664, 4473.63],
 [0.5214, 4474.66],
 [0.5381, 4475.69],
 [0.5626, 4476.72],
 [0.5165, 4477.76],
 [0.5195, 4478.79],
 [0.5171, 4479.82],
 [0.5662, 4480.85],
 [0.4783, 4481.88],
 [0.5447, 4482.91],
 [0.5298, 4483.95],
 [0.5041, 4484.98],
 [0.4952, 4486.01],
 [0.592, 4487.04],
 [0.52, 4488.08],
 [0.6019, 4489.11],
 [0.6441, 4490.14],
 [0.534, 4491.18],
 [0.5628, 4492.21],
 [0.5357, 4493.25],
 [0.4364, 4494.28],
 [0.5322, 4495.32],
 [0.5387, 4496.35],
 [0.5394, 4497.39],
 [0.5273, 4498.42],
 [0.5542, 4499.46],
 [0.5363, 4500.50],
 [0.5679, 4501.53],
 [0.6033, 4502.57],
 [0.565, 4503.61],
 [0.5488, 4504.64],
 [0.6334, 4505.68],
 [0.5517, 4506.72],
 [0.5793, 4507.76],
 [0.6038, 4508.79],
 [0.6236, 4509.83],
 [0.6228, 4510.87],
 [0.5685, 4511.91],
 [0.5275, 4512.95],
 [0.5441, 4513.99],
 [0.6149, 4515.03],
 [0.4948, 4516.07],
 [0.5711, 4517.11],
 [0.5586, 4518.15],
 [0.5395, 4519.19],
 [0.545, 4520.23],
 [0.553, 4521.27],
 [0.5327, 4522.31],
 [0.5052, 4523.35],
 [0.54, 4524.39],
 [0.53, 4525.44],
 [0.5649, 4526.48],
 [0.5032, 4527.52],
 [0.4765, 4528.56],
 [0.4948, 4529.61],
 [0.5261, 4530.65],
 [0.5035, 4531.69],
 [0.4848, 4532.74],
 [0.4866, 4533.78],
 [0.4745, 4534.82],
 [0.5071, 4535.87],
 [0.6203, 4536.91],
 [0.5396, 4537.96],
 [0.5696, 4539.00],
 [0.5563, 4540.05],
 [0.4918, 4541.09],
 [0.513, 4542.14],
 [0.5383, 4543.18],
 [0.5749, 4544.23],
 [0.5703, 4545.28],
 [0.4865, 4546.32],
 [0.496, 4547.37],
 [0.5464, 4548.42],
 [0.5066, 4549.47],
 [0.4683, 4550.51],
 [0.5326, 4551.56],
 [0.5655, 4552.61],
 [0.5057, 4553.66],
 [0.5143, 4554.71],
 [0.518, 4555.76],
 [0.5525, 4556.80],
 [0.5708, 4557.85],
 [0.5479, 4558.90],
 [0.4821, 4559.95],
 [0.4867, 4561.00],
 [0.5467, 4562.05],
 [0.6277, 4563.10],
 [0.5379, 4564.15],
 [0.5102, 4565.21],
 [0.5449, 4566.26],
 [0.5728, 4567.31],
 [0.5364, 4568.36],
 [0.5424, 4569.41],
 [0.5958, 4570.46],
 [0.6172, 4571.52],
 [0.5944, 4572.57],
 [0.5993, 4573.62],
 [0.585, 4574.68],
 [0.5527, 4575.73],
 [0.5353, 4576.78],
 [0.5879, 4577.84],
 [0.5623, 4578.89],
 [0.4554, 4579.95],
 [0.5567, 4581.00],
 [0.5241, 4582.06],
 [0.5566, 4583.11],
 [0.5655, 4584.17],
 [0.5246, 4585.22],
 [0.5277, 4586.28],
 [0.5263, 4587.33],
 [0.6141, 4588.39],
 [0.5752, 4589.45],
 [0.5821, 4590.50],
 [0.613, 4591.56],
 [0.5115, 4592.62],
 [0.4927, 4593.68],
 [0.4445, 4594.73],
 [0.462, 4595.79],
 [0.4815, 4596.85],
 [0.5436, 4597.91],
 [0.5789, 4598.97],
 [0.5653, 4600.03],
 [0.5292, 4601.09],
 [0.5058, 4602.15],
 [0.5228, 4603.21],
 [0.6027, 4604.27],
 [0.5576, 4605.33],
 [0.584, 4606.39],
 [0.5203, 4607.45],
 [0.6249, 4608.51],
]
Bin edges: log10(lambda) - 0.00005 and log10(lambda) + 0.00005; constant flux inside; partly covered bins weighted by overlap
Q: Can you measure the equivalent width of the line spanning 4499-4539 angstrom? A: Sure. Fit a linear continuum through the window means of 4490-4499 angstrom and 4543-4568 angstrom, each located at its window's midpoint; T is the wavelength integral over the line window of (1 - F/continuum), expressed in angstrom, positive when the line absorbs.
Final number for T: -1.0 angstrom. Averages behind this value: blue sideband 0.534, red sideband 0.533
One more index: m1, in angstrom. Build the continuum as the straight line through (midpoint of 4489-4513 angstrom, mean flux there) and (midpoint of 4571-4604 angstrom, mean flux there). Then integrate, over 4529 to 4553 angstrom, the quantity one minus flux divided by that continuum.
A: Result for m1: 1.4 angstrom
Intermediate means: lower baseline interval 0.564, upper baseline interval 0.545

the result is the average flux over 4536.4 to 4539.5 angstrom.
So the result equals 0.576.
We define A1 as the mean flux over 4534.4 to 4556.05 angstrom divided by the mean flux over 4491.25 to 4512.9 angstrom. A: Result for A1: 0.9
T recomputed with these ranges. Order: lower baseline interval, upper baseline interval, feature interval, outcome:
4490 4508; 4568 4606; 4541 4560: 0.8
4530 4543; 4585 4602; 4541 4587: -1.1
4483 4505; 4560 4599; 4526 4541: 0.7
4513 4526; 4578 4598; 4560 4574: -0.6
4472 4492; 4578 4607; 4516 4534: 0.5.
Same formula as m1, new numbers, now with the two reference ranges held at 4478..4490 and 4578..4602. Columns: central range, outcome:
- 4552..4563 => 0.1 angstrom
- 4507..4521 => -0.8 angstrom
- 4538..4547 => 0.0 angstrom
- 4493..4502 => 0.1 angstrom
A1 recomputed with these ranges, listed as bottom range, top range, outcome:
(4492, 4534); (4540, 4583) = 0.99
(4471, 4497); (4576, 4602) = 1.01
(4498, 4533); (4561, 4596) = 1.00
